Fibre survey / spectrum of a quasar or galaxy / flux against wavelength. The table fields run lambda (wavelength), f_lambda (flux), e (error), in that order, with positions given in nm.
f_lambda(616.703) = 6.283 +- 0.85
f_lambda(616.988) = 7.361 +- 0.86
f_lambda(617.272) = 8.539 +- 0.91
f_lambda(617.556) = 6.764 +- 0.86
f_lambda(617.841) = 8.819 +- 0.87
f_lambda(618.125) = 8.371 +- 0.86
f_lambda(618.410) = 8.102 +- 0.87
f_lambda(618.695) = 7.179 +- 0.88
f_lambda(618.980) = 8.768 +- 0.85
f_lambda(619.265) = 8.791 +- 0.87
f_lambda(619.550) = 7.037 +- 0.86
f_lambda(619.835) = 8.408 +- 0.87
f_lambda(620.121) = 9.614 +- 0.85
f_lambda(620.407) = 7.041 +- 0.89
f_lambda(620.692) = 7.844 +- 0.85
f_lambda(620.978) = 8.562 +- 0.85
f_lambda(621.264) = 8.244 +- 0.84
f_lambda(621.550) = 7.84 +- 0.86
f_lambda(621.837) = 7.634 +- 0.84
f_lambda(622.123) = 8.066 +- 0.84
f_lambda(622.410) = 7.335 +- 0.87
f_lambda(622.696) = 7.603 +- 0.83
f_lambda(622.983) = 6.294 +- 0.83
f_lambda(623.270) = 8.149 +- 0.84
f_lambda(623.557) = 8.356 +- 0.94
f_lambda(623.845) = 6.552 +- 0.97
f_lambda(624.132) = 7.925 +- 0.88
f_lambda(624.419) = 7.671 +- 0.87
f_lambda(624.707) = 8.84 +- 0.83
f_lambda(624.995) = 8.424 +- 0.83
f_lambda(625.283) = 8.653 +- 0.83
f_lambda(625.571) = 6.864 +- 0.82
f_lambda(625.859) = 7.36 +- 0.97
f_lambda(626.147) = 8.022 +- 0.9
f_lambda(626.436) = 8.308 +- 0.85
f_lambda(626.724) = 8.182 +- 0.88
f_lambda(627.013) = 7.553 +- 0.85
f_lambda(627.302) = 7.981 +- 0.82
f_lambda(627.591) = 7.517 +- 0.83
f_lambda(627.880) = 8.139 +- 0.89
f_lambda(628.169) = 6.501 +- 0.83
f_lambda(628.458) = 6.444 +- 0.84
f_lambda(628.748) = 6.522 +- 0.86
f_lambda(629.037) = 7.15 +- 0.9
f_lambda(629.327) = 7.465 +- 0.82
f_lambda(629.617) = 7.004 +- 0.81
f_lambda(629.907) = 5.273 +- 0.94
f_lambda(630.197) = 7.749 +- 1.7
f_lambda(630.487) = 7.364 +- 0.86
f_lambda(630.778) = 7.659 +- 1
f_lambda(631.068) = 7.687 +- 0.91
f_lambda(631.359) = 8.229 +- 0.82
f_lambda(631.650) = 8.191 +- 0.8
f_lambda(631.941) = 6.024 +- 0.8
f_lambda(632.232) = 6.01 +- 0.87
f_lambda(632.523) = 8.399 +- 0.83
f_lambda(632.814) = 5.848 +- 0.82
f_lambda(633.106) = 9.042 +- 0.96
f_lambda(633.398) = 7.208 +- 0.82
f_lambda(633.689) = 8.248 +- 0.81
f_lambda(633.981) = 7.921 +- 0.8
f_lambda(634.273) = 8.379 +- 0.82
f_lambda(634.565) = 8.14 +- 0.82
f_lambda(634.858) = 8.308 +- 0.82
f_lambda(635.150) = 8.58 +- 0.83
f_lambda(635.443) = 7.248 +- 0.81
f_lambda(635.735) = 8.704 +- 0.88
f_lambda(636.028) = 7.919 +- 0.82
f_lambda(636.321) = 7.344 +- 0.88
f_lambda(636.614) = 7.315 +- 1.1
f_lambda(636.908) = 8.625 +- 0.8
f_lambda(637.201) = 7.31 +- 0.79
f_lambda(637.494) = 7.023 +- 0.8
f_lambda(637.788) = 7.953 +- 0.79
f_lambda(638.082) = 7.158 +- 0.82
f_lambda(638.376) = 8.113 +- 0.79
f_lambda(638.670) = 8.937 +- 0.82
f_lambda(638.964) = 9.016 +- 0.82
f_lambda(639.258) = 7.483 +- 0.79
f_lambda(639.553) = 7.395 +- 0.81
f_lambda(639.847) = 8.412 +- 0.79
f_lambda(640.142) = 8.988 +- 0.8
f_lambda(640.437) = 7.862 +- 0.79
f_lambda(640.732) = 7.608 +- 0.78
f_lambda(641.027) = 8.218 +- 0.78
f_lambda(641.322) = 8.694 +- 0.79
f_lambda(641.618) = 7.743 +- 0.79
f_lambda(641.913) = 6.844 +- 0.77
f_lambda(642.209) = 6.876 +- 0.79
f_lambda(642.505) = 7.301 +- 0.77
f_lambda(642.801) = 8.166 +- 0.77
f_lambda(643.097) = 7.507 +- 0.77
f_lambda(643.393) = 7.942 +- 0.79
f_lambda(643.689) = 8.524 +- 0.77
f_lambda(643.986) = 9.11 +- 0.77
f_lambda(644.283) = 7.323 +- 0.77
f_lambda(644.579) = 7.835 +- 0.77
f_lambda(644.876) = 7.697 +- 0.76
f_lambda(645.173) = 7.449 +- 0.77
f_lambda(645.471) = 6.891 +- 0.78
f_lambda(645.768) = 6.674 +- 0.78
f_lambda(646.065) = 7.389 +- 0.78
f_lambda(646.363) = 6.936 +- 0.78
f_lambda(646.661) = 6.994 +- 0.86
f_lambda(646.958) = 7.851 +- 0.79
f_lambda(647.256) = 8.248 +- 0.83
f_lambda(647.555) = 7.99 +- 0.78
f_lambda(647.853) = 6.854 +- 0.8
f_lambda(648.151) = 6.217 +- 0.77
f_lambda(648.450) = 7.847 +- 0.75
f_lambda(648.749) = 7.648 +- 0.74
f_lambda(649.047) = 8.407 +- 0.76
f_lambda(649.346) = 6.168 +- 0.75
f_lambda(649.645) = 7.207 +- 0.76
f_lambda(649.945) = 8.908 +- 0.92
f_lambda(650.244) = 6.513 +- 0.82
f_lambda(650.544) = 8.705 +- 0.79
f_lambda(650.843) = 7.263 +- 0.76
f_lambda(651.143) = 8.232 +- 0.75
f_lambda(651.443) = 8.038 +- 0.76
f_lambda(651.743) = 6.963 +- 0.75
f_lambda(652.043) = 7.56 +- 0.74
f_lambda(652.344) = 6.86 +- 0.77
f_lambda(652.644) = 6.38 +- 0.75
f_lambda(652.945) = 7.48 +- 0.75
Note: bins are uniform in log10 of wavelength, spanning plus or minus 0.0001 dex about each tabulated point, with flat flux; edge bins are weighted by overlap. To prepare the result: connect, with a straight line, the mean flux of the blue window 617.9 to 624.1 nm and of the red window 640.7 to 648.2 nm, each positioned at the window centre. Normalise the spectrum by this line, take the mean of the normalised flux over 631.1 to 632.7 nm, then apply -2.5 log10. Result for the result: 0.057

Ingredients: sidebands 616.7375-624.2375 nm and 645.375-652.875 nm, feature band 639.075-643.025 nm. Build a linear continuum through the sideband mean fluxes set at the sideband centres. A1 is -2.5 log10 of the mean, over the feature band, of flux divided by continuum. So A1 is -0.04 mag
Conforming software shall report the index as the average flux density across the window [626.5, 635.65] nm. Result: 7.5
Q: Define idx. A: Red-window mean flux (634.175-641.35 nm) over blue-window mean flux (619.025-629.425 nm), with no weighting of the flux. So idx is 1.0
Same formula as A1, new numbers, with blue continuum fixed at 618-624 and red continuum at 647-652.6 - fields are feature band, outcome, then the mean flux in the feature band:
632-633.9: 0.047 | 7.41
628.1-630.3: 0.154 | 6.75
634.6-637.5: -0.027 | 7.89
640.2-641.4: -0.068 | 8.13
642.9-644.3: -0.077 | 8.15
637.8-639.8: -0.052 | 8.03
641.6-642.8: 0.054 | 7.25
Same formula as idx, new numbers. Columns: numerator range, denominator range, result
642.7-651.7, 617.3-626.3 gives 0.96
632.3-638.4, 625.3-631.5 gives 1.06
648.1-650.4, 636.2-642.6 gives 0.95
